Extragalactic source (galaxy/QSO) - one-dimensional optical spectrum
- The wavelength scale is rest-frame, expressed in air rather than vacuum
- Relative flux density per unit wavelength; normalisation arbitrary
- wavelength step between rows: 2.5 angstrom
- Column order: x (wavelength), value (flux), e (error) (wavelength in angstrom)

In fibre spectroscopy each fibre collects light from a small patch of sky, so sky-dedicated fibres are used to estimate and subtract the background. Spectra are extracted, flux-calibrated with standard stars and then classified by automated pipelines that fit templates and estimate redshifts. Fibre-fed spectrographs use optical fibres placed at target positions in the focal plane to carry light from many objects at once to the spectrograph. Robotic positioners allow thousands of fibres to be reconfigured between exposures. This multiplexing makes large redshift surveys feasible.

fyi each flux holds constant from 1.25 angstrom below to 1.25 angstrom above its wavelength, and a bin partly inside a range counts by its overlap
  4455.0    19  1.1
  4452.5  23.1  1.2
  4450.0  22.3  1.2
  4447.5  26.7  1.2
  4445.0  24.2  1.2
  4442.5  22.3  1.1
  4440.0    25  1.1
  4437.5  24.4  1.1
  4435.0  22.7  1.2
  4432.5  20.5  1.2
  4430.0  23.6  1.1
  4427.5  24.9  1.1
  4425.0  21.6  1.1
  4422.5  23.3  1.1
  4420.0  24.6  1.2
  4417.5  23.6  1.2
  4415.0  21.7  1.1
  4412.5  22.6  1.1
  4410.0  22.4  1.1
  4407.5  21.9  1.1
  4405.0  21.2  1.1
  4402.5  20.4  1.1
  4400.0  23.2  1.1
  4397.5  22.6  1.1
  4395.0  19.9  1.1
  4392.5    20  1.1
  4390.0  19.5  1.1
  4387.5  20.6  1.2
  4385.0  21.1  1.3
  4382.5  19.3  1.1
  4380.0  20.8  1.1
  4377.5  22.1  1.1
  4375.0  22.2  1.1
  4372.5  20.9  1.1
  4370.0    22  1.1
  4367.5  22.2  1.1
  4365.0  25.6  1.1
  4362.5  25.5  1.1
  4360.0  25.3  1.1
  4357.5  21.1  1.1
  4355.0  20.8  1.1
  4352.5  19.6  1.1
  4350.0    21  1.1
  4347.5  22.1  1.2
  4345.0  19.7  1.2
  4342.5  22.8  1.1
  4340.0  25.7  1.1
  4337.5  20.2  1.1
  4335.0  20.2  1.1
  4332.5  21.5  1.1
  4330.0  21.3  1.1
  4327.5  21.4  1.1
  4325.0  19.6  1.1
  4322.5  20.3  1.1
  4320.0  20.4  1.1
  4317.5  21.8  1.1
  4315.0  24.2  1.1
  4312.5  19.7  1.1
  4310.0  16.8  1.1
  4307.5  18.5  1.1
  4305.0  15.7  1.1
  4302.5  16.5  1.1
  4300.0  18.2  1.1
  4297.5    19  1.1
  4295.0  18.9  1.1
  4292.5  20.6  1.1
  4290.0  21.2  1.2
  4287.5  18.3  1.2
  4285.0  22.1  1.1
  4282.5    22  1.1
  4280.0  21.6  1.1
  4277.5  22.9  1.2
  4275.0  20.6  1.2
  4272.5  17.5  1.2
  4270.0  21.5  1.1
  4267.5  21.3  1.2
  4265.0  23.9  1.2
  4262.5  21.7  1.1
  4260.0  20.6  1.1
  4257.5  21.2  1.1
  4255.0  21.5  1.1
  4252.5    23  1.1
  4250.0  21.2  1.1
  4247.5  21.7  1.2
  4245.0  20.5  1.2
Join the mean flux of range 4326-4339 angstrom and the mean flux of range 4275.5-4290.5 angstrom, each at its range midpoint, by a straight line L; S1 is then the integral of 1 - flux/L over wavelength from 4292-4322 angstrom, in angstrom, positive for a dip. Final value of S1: 2.8 angstrom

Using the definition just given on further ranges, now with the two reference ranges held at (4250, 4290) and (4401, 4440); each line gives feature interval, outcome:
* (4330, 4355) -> 0.7 angstrom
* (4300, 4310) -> 2.1 angstrom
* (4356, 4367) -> -1.0 angstrom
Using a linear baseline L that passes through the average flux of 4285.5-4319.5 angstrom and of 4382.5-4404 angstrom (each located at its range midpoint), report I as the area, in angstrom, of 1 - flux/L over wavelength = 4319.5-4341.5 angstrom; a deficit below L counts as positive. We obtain -1.6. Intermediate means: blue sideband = 19.3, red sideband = 20.8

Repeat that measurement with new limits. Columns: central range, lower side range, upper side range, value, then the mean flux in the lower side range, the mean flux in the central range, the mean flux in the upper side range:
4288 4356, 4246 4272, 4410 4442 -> 6.0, 21.6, 20.3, 23.2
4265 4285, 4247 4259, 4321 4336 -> 0.1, 21.7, 21.3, 20.7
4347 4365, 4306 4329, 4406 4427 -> -1.0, 20.3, 22.4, 22.8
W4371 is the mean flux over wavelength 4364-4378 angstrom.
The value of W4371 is 22.5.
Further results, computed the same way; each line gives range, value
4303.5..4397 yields 21.1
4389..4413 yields 21.4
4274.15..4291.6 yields 21.2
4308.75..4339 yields 20.7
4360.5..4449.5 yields 22.5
